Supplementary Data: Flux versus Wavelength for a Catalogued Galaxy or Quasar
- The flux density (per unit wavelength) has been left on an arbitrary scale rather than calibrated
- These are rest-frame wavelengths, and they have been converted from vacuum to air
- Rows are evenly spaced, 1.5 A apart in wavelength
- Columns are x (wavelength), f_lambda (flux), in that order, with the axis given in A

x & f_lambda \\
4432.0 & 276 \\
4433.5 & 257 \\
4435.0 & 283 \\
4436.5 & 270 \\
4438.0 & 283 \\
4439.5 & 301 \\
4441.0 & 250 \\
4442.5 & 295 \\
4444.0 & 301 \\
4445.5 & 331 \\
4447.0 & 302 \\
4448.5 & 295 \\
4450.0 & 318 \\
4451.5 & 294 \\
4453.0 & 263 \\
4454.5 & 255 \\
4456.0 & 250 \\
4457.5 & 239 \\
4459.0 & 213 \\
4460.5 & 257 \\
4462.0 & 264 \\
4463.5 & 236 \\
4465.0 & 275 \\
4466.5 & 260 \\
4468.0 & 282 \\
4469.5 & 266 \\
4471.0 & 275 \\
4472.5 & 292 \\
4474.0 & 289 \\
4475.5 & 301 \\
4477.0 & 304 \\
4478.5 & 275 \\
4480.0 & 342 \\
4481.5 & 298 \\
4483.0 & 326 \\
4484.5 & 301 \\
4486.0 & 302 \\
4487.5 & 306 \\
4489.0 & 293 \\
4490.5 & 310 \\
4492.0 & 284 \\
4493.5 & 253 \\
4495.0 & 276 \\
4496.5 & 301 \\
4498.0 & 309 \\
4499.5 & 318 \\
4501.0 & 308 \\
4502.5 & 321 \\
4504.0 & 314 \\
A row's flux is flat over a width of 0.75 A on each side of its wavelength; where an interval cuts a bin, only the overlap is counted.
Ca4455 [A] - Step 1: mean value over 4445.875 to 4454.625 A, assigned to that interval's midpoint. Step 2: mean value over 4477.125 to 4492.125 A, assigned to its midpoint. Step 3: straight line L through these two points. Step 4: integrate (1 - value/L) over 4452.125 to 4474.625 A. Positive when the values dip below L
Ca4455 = 2.7 A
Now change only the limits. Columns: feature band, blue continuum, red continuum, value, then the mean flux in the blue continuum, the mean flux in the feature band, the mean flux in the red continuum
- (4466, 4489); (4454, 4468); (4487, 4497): -2.0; 252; 295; 288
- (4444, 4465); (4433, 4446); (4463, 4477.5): 0.8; 285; 272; 278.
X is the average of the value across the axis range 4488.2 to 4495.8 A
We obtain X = 283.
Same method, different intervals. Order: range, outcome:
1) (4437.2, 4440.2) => 291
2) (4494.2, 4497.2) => 288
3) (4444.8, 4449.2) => 309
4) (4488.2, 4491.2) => 301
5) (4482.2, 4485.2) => 313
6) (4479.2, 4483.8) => 321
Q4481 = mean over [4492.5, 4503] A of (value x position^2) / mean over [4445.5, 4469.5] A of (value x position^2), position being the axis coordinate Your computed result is 1.1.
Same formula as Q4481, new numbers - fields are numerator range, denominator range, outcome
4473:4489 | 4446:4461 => 1.14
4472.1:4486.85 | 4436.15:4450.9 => 1.04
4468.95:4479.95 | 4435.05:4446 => 1.02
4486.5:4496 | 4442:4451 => 0.96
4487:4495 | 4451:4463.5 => 1.16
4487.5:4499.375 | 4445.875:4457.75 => 1.06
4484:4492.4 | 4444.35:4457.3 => 1.06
